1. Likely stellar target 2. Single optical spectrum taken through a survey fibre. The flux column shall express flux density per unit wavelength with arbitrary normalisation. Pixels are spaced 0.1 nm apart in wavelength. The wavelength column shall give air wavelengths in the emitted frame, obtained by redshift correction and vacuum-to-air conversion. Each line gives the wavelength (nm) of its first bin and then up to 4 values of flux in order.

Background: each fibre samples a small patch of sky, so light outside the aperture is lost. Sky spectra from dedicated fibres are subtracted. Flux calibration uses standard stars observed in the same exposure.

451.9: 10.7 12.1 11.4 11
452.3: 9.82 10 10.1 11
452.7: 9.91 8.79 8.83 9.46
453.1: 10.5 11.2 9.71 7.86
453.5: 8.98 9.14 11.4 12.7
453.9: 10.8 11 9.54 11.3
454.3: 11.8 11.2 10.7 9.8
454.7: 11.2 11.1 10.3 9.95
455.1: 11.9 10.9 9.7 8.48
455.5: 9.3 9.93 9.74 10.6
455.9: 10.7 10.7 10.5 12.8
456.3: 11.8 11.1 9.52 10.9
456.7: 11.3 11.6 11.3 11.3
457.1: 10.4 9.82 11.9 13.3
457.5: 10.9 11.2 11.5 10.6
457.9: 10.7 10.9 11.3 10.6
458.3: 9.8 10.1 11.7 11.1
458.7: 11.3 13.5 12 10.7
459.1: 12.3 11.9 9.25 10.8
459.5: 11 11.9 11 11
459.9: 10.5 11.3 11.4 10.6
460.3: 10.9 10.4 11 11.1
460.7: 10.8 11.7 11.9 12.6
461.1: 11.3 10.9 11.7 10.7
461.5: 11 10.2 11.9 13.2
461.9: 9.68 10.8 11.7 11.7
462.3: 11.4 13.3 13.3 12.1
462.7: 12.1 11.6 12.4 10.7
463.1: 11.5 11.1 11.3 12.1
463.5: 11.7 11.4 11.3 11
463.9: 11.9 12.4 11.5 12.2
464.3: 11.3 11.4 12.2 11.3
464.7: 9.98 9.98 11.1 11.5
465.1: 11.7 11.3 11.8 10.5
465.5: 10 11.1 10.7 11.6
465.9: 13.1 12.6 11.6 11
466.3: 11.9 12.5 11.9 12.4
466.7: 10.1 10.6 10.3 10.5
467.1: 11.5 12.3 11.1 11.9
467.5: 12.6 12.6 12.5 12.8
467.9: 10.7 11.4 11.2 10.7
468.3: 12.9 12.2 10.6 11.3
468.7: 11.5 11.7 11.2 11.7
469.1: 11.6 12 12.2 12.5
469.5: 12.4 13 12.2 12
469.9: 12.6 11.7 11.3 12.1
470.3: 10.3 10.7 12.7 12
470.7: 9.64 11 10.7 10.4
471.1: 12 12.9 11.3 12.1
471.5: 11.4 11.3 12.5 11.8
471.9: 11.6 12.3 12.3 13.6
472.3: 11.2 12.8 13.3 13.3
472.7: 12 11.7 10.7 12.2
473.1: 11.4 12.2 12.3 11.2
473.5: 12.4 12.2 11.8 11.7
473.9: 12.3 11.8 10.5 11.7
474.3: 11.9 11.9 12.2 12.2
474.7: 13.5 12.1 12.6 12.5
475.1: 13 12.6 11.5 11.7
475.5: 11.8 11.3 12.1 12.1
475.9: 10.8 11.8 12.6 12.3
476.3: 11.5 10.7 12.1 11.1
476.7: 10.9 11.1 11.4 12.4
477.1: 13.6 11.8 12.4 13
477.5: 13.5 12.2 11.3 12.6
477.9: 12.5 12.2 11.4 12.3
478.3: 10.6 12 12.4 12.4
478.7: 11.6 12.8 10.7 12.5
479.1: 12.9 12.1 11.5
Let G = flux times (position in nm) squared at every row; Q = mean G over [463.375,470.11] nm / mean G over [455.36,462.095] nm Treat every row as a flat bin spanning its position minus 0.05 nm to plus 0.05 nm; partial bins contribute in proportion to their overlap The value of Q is 1.09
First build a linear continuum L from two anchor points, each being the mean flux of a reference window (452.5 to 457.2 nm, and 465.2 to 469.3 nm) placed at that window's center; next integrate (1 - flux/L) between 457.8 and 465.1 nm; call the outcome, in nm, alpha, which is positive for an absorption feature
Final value -0.19 nm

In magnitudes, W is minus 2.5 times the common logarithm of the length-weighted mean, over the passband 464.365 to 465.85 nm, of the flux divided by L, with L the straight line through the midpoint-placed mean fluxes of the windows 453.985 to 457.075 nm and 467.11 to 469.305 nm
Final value 0.04 mag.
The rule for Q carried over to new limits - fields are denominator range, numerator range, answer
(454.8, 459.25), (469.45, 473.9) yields 1.15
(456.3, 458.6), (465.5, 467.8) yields 1.10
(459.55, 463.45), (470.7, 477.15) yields 1.10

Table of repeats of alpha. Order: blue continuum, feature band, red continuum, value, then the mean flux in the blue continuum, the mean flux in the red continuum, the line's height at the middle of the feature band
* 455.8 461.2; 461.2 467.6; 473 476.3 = -0.02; 11.2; 12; 11.5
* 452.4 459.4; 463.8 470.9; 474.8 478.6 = -0.09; 10.7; 12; 11.4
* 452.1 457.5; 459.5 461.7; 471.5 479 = -0.04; 10.6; 12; 11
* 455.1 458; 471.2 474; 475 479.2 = -0.07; 10.8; 12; 11.7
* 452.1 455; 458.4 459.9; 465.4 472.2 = -0.07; 10.3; 11.7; 10.8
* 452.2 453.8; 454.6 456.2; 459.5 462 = -0.01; 9.91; 11.2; 10.3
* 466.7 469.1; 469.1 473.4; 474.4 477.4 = -0.06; 11.5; 12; 11.7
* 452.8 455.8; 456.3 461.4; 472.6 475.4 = -0.23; 10.3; 12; 10.7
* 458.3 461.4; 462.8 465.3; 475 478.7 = -0.01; 11.2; 12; 11.4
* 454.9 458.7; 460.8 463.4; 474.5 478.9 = -0.11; 10.8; 12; 11.1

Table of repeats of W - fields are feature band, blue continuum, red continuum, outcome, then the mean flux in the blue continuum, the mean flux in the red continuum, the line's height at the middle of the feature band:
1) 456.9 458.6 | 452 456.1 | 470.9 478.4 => -0.038 mag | 10.3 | 12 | 10.6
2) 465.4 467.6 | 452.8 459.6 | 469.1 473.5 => 0.003 mag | 10.8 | 11.9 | 11.5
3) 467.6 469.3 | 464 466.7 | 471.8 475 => 0.003 mag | 11.5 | 12.1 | 11.7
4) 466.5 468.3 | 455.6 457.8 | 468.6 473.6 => 0.011 mag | 11.1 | 11.9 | 11.6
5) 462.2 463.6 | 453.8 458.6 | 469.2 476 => -0.056 mag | 10.8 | 11.9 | 11.3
